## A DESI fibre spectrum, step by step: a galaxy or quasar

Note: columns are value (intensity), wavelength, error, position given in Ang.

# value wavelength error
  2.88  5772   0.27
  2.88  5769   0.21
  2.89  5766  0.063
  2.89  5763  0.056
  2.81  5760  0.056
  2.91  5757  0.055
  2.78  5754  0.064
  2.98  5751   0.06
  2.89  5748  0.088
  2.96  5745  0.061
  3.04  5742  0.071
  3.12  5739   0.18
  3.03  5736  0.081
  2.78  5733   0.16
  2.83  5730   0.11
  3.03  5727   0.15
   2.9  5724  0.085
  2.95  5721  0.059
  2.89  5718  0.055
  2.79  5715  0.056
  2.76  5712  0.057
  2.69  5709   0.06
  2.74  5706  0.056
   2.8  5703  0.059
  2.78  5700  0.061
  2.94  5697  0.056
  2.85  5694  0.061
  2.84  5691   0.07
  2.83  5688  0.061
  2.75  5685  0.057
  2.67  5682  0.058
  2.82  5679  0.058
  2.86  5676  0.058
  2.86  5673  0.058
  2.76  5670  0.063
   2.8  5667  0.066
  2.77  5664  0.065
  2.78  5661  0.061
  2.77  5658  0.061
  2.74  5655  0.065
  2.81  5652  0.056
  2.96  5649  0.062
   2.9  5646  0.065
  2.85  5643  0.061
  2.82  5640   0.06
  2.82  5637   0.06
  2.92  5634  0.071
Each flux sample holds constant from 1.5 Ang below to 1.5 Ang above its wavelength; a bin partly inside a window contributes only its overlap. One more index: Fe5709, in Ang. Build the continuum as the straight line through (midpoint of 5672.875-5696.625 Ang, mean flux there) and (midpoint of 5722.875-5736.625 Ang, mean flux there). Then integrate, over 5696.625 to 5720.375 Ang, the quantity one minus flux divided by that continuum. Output 0.5 Ang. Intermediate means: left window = 2.81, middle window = 2.8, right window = 2.91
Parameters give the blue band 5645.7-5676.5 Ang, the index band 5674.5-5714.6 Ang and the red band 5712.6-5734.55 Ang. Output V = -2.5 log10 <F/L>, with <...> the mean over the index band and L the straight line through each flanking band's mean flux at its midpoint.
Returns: 0.02 mag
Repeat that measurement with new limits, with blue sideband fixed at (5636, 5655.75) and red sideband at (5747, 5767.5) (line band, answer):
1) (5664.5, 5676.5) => 0.016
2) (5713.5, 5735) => -0.006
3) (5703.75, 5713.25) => 0.050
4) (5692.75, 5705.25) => 0.010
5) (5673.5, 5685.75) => 0.028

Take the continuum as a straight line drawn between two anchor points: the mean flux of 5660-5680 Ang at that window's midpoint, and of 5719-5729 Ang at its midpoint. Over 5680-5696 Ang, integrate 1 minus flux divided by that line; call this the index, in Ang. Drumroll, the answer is 0.3 Ang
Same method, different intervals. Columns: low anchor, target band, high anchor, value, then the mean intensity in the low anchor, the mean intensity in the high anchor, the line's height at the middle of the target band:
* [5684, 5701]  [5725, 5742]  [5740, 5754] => -0.2 Ang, 2.84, 2.95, 2.92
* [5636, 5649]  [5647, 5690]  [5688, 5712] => 0.5 Ang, 2.86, 2.8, 2.84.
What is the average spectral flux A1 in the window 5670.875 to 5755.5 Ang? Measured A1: 2.86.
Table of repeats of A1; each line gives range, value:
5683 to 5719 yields 2.8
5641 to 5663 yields 2.83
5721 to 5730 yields 2.94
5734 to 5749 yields 3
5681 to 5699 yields 2.82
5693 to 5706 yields 2.83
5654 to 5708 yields 2.8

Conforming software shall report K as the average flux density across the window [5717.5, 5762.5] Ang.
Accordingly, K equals 2.93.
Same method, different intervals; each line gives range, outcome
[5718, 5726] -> 2.93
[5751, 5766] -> 2.87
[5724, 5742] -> 2.96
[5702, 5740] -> 2.87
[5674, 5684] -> 2.79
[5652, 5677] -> 2.79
